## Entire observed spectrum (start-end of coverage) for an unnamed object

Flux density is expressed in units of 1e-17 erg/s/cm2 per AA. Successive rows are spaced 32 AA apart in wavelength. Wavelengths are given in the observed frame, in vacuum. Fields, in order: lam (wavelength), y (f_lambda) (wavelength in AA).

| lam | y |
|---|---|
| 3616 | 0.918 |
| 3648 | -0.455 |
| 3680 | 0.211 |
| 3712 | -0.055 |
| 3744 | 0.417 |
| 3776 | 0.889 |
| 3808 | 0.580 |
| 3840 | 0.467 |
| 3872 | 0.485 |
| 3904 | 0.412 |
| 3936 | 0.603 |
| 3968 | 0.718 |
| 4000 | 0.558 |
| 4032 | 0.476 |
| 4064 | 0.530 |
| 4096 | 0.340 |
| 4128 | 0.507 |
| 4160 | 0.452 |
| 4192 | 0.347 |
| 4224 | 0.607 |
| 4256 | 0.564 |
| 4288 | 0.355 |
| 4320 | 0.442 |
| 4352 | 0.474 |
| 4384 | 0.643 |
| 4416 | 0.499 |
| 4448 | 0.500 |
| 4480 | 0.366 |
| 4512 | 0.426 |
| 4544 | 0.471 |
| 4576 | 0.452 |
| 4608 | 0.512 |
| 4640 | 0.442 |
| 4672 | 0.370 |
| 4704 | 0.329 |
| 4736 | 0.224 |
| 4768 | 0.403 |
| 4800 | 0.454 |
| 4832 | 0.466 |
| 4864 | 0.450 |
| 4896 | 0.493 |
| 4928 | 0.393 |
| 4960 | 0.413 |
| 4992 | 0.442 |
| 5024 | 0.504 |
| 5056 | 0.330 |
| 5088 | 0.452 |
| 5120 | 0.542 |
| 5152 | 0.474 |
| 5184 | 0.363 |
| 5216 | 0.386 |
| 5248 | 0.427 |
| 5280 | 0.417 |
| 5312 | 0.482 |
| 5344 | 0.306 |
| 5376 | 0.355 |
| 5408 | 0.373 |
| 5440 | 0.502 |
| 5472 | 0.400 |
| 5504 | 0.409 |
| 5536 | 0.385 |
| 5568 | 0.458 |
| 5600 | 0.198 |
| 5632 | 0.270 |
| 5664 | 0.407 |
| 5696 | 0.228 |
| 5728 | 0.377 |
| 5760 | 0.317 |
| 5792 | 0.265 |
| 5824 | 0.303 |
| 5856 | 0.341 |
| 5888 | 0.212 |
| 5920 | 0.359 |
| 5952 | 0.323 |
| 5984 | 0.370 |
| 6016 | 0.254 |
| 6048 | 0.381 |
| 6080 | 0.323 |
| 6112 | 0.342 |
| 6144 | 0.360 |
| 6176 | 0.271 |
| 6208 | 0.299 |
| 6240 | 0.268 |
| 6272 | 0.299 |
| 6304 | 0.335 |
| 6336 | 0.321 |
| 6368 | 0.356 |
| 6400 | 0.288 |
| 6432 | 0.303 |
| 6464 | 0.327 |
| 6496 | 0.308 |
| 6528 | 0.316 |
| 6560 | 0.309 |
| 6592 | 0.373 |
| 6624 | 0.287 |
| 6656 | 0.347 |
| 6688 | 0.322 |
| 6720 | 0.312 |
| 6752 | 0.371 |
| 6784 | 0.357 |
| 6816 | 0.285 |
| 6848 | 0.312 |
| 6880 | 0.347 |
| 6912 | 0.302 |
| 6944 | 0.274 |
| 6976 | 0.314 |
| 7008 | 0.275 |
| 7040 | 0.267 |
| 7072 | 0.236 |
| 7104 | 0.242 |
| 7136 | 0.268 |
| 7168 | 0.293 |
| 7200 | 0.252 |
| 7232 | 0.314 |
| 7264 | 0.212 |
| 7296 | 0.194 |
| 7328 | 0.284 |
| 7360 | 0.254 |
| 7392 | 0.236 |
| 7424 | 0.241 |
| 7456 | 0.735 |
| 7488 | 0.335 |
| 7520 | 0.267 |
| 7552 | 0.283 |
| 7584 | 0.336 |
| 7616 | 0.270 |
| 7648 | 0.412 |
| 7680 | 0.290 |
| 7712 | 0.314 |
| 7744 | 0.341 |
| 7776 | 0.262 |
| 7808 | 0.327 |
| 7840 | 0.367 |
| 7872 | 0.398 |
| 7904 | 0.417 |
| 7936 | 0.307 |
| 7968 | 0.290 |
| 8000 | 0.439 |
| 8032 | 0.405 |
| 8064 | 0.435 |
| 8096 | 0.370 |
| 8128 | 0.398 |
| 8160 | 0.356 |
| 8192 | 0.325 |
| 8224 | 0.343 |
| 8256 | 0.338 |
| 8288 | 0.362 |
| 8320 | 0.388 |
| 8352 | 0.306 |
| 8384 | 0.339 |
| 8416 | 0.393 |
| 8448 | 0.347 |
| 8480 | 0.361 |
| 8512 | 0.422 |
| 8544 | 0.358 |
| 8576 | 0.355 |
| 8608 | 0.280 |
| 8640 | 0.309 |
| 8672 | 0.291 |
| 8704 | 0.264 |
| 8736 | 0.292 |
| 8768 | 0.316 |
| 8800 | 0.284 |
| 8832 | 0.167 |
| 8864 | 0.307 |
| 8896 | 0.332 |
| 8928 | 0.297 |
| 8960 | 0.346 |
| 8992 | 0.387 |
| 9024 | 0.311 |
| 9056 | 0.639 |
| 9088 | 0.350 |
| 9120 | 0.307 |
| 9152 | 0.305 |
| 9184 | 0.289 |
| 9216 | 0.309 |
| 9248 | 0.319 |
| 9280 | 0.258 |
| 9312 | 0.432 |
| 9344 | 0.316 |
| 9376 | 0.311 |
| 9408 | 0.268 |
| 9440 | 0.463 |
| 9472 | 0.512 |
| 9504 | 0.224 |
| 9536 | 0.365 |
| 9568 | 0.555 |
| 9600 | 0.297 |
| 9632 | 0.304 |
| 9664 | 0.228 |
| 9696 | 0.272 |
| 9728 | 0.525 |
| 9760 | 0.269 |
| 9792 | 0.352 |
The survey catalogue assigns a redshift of 1.00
